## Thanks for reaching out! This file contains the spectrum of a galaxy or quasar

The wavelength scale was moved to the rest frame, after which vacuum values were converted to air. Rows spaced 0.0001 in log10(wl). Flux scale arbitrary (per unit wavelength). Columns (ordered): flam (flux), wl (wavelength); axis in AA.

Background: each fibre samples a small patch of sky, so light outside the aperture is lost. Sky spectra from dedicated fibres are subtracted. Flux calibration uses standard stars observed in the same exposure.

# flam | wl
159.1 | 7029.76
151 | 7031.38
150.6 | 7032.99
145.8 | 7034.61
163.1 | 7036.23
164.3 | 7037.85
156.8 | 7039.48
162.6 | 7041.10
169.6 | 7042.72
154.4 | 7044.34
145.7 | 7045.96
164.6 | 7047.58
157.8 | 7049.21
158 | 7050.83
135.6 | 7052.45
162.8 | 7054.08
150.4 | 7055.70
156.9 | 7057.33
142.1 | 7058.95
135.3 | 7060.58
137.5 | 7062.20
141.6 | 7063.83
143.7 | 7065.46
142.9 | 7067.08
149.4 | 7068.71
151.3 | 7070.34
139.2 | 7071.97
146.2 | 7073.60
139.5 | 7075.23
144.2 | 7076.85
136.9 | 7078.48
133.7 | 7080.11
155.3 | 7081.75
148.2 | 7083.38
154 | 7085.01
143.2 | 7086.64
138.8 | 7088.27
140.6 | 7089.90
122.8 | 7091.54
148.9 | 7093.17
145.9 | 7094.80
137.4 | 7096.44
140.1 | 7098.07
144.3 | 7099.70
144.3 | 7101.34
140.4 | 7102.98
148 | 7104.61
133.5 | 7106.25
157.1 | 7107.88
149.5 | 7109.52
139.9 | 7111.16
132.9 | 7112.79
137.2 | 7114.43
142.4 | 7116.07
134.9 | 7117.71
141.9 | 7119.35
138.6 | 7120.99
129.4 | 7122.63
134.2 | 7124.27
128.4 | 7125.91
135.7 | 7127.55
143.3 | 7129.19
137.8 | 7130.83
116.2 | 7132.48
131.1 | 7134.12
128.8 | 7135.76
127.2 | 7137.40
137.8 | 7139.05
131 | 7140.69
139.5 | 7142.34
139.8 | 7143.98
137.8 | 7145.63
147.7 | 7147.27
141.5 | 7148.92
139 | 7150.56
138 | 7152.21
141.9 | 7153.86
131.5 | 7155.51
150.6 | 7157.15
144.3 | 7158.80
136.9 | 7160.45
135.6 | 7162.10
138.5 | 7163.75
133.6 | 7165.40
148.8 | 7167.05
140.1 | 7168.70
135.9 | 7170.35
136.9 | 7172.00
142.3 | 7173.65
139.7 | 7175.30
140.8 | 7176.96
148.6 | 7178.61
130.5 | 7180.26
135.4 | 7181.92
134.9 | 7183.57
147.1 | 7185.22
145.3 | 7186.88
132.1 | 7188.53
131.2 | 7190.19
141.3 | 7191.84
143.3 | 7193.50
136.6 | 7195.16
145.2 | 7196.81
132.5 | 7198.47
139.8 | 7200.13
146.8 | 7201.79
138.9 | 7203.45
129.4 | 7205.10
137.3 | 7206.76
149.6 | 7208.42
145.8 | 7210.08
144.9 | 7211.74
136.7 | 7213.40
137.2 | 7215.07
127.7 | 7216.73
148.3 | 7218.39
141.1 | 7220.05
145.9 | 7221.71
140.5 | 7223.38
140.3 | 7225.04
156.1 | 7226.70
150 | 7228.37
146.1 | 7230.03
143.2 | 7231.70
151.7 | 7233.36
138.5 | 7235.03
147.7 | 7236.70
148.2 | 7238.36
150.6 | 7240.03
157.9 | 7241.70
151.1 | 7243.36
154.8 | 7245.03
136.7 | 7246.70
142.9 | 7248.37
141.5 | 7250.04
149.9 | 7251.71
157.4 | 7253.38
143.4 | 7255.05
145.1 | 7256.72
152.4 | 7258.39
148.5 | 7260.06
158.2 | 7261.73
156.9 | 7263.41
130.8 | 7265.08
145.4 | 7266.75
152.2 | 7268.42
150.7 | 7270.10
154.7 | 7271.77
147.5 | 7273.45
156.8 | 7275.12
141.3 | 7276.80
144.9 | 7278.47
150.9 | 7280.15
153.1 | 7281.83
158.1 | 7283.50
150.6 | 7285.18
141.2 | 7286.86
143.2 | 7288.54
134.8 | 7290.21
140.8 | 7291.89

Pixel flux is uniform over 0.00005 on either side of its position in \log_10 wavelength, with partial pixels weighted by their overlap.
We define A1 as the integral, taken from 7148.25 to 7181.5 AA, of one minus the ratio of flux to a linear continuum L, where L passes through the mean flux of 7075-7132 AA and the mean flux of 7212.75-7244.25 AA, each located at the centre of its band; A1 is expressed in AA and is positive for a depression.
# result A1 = 0.7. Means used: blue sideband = 141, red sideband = 145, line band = 140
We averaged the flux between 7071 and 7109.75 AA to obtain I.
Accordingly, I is 143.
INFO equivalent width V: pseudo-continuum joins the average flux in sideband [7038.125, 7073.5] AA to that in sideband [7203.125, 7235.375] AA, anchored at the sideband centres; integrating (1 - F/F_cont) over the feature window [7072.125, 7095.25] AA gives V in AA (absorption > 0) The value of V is 1.0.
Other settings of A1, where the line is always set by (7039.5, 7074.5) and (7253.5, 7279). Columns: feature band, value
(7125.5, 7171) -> 3.8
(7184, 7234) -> 2.5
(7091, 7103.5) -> 0.7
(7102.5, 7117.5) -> 0.8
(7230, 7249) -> 0.2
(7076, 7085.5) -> 0.3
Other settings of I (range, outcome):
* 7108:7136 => 136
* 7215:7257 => 146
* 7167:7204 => 140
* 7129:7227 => 139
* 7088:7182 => 139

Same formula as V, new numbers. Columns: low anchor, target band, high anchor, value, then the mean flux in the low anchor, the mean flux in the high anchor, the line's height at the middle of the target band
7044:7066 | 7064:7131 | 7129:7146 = -0.3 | 149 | 133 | 141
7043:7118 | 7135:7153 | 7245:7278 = 1.1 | 145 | 148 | 146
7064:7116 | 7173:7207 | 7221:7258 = 1.6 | 143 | 147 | 146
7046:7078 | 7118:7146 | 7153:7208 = 1.7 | 147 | 139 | 143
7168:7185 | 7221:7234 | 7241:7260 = -0.1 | 139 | 148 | 145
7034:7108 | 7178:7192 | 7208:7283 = 0.8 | 147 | 147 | 147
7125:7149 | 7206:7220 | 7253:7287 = 0.2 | 135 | 150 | 143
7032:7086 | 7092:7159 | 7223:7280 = 4.7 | 150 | 148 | 149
